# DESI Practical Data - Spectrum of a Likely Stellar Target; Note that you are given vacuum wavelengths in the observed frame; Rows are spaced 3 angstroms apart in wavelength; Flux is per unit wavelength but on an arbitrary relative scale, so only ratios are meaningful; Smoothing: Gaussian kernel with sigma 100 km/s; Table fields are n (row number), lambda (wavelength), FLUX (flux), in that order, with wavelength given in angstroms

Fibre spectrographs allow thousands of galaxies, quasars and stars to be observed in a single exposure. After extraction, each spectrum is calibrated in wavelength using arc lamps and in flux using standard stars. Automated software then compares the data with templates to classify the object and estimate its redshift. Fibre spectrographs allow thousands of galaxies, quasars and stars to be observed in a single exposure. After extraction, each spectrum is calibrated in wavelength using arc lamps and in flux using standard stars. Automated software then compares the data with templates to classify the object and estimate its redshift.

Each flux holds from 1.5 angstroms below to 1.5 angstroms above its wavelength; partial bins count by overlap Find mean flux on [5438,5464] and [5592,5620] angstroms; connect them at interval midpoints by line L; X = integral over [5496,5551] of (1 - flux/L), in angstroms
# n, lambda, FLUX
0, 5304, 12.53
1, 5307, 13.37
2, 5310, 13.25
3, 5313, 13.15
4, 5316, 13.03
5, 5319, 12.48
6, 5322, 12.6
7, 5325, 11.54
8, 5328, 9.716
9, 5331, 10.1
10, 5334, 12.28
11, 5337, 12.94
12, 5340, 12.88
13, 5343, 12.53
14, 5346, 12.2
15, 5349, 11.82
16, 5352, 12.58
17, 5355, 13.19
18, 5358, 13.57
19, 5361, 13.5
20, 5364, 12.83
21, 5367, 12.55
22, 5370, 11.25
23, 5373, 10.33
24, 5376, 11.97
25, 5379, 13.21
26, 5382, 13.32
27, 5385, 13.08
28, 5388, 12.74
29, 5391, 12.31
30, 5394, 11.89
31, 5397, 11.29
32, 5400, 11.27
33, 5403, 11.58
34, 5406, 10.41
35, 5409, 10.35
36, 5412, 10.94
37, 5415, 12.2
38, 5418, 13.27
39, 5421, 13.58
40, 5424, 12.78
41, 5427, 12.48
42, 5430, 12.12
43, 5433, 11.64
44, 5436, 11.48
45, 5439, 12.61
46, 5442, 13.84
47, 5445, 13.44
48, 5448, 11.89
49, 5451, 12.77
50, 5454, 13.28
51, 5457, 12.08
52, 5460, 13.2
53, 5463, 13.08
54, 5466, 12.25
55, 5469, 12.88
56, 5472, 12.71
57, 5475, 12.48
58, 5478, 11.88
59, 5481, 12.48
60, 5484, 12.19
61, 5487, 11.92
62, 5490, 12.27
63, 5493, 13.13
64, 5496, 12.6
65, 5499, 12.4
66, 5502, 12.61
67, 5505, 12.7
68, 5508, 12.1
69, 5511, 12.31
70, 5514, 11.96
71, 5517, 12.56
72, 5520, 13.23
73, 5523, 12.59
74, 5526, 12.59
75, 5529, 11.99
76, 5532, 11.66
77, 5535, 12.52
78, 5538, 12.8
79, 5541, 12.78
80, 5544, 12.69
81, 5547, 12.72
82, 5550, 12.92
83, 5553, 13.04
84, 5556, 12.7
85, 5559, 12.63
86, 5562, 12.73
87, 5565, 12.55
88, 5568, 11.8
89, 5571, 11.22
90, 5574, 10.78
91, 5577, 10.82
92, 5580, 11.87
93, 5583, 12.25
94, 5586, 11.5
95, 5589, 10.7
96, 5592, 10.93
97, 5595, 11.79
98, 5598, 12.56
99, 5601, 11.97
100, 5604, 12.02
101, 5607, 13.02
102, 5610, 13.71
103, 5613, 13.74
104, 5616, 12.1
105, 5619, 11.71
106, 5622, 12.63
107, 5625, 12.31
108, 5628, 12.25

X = 0.8 angstroms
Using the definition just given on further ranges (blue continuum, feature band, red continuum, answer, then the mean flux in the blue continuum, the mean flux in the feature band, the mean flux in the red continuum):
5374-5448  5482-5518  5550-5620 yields -0.68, 12.2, 12.4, 12.1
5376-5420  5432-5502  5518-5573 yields -1.81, 12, 12.6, 12.5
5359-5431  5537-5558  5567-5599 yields -2.21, 12.1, 12.8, 11.5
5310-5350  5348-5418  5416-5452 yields 1.56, 12.1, 12.1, 12.7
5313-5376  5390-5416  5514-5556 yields 2.12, 12.2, 11.3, 12.6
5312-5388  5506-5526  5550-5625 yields -0.45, 12.3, 12.5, 12.1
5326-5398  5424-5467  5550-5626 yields -1.35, 12.3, 12.6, 12.1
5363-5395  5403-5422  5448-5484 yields 1.06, 12.3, 11.7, 12.6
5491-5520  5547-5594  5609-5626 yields 2.58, 12.5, 11.9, 12.7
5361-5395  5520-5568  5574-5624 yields -1.83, 12.4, 12.6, 12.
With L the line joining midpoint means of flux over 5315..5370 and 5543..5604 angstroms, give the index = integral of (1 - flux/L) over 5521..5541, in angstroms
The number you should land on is -0.6 angstroms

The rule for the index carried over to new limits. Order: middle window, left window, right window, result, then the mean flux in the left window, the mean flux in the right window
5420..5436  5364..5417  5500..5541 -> -0.49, 11.8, 12.4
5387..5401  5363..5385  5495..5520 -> 0.45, 12.3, 12.5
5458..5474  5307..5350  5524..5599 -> -0.84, 12.2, 12.1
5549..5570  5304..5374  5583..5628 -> -0.62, 12.4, 12.2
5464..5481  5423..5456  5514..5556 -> 0.16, 12.6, 12.6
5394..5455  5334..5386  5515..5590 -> 1.49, 12.6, 12.2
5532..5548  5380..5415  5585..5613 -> -0.77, 11.8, 12.1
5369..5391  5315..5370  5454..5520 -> 0.12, 12.3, 12.5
